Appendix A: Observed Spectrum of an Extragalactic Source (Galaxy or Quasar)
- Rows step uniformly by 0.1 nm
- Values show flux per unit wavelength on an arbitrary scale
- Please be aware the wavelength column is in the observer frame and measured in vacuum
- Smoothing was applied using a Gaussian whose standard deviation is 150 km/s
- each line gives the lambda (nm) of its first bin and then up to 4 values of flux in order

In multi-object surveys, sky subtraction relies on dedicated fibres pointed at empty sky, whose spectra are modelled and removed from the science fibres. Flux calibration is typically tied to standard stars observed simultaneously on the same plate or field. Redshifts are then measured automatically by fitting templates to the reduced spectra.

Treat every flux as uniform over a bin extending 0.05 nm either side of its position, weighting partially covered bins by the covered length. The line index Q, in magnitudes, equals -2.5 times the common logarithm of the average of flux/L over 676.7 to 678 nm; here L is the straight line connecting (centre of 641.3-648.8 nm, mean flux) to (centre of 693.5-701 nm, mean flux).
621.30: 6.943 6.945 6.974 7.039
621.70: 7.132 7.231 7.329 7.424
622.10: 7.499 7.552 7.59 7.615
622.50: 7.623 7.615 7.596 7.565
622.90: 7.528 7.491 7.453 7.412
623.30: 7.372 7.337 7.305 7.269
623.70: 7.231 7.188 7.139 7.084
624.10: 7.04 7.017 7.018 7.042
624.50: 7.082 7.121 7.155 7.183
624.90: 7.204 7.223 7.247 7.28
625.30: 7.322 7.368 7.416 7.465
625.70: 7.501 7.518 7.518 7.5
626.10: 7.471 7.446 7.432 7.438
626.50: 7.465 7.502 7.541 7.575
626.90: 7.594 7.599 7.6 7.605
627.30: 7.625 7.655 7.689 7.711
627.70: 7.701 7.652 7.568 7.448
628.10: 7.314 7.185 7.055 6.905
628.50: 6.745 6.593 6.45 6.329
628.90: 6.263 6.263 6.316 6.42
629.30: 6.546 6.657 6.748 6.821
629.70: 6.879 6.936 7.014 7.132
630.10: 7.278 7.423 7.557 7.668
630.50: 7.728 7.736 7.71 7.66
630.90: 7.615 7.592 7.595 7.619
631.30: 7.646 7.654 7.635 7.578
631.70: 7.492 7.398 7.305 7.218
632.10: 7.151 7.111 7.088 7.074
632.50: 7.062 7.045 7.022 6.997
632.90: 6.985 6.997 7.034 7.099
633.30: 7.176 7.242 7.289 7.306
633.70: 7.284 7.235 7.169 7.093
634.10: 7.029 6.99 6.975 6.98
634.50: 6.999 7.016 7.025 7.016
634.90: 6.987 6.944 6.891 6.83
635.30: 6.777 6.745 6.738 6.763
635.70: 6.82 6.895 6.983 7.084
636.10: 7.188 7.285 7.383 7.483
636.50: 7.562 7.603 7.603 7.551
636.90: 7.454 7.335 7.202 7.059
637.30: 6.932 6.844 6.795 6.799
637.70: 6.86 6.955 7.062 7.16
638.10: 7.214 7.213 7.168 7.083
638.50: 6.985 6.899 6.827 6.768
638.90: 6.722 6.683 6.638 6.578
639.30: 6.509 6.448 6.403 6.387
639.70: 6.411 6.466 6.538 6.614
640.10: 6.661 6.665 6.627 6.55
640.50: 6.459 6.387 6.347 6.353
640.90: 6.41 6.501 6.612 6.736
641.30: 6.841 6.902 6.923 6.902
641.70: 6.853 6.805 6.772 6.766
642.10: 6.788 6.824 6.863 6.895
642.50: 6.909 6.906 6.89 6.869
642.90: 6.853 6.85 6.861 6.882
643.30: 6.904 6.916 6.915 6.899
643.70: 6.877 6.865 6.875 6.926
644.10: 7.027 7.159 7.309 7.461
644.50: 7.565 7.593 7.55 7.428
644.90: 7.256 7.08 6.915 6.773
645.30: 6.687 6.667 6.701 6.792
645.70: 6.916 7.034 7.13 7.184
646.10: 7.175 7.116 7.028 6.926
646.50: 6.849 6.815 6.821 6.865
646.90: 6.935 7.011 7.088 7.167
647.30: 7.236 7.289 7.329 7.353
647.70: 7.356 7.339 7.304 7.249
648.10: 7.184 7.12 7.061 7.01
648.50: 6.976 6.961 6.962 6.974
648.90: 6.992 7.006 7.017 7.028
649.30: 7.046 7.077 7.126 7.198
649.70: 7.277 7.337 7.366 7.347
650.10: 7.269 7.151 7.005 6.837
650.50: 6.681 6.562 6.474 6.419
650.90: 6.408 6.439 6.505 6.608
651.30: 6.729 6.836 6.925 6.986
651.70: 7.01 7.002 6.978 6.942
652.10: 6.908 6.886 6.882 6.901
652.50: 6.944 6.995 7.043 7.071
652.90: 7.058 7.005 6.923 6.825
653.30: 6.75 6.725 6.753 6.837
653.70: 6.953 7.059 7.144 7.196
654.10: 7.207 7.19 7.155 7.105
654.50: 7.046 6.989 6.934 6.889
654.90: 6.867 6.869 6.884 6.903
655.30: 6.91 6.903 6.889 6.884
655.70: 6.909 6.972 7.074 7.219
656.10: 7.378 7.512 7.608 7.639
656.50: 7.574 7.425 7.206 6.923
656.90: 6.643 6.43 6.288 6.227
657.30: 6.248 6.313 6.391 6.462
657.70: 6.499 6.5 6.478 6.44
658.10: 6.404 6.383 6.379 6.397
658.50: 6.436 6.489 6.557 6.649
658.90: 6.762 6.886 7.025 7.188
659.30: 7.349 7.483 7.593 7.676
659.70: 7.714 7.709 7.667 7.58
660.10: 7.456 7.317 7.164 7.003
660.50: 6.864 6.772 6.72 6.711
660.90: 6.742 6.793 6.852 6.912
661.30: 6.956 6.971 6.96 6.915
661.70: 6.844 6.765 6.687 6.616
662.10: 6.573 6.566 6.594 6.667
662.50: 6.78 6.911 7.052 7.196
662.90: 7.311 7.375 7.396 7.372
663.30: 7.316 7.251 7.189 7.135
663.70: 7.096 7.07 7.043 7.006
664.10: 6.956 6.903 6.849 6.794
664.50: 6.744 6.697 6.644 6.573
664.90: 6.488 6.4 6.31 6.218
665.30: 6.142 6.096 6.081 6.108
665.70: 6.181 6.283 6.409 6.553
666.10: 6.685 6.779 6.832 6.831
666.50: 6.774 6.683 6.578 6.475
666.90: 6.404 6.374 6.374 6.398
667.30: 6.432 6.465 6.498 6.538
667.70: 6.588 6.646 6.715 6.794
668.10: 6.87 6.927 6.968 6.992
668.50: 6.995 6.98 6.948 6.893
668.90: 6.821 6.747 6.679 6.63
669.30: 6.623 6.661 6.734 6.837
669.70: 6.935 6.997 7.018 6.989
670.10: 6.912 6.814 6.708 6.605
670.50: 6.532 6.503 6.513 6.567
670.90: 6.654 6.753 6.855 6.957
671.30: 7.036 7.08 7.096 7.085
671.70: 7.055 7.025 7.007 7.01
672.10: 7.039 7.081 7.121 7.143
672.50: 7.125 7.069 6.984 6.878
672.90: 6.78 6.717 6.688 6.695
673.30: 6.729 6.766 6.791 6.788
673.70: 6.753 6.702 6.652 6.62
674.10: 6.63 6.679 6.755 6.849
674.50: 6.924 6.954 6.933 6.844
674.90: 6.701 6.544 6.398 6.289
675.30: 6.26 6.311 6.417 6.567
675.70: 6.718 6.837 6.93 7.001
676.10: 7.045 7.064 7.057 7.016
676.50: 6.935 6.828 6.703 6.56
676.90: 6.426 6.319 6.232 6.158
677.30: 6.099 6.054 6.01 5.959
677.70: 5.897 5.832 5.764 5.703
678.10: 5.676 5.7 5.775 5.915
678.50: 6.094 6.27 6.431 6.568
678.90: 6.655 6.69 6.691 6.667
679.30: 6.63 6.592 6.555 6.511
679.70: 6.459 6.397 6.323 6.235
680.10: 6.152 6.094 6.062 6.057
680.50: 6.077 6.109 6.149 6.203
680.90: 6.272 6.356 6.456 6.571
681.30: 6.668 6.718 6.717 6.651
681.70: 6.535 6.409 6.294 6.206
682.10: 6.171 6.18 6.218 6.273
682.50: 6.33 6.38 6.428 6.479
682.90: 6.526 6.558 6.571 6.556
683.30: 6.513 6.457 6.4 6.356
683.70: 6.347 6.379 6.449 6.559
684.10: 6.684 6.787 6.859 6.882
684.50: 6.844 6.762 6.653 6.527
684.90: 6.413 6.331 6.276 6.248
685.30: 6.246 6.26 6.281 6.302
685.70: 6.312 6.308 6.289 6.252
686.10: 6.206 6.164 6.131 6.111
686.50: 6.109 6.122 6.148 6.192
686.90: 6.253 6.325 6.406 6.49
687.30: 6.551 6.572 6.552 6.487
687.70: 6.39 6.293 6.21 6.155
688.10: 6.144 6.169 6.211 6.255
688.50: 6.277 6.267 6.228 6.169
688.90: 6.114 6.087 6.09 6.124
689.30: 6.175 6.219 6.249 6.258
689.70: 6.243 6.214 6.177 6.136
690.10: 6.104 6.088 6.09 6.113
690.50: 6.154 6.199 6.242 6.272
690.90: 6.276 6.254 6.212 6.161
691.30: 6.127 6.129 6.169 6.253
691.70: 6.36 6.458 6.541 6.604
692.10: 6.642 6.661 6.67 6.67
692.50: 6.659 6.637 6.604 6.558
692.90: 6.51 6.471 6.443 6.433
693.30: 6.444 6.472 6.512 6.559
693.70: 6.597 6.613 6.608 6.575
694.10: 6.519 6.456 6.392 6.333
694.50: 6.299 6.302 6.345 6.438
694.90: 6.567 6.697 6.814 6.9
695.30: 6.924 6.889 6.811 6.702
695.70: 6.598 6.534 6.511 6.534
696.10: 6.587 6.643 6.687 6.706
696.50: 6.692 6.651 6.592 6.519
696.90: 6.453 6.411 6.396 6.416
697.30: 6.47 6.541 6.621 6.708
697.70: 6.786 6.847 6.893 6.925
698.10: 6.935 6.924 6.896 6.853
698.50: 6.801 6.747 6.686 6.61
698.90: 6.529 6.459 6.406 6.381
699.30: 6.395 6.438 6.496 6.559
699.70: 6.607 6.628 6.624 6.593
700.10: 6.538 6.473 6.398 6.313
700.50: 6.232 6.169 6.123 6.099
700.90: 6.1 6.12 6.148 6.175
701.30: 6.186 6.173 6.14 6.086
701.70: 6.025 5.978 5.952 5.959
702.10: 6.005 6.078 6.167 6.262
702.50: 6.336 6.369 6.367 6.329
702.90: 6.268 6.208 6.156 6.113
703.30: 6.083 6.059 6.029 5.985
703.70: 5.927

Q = 0.10 mag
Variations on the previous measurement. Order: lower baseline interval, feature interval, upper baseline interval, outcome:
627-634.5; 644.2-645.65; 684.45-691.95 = -0.02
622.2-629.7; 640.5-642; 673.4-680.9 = 0.06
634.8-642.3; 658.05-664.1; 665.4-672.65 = -0.03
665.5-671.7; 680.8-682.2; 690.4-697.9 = 0.03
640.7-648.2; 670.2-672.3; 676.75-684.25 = -0.06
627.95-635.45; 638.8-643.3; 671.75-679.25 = 0.05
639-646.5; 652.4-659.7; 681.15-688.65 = -0.03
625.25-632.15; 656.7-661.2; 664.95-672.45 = 0.00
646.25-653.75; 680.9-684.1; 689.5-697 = 0.02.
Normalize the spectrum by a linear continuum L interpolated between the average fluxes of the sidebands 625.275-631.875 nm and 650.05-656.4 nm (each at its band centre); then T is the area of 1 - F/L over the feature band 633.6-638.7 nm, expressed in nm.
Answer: 0.08 nm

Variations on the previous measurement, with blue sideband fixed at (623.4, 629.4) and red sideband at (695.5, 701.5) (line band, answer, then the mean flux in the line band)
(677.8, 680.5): 0.19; 6.25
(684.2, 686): 0.05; 6.46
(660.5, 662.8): 0.03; 6.8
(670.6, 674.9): -0.05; 6.86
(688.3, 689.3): 0.07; 6.18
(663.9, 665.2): 0.03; 6.69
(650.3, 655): 0.06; 6.88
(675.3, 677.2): 0.01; 6.69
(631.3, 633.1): -0.02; 7.23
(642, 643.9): 0.05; 6.87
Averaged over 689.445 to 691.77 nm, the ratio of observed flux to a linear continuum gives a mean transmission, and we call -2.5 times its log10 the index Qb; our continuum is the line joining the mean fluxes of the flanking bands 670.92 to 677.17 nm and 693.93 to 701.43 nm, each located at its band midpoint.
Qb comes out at 0.07 mag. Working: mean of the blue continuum 6.8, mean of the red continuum 6.54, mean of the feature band 6.2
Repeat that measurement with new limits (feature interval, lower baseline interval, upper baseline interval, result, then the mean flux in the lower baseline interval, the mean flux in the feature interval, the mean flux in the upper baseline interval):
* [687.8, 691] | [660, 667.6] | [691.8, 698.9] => 0.08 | 6.76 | 6.19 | 6.61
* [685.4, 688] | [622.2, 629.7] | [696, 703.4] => 0.05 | 7.25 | 6.29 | 6.43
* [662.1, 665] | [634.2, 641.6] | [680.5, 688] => -0.05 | 6.88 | 6.95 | 6.4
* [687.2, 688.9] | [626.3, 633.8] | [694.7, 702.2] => 0.05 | 7.24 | 6.31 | 6.5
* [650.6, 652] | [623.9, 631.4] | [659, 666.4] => 0.05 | 7.26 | 6.72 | 6.9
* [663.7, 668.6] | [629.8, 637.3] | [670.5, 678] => 0.03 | 7.22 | 6.62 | 6.69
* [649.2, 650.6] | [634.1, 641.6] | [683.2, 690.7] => -0.06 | 6.88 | 7.11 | 6.32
